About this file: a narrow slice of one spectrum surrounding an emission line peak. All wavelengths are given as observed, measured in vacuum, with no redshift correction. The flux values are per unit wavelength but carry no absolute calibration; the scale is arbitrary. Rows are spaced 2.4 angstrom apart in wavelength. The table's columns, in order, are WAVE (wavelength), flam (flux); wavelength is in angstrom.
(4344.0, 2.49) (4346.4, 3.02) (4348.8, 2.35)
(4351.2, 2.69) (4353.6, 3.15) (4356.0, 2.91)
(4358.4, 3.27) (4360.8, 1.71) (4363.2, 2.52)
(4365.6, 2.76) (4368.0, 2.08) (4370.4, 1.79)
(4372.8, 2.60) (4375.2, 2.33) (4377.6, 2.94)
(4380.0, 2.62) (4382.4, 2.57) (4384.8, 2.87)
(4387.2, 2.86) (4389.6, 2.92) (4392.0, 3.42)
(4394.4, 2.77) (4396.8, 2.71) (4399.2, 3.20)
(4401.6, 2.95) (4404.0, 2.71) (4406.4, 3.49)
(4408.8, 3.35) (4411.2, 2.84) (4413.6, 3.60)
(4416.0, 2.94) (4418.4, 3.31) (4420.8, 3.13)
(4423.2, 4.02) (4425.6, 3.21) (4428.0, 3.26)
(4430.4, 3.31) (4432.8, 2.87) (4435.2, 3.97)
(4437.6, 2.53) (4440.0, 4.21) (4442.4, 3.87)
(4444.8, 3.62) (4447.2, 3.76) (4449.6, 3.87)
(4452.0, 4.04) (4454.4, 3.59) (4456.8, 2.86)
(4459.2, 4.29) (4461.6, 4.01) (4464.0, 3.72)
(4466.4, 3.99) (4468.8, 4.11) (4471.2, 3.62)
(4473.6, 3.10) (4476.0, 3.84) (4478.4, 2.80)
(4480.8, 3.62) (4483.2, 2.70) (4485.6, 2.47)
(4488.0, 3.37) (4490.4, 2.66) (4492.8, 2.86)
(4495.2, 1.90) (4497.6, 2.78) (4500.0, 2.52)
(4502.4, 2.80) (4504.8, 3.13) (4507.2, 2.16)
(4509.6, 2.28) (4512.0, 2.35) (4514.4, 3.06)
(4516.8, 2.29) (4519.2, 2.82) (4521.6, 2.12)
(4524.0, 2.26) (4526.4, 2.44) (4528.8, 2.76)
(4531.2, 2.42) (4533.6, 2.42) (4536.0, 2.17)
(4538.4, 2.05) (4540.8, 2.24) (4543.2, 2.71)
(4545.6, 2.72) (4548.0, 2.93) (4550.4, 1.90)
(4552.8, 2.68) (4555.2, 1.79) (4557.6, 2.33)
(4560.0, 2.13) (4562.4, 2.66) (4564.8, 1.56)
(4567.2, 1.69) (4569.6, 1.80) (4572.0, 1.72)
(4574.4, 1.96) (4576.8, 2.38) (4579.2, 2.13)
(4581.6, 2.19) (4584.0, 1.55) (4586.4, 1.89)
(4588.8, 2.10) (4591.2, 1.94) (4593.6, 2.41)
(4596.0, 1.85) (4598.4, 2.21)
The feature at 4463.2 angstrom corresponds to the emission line C IV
